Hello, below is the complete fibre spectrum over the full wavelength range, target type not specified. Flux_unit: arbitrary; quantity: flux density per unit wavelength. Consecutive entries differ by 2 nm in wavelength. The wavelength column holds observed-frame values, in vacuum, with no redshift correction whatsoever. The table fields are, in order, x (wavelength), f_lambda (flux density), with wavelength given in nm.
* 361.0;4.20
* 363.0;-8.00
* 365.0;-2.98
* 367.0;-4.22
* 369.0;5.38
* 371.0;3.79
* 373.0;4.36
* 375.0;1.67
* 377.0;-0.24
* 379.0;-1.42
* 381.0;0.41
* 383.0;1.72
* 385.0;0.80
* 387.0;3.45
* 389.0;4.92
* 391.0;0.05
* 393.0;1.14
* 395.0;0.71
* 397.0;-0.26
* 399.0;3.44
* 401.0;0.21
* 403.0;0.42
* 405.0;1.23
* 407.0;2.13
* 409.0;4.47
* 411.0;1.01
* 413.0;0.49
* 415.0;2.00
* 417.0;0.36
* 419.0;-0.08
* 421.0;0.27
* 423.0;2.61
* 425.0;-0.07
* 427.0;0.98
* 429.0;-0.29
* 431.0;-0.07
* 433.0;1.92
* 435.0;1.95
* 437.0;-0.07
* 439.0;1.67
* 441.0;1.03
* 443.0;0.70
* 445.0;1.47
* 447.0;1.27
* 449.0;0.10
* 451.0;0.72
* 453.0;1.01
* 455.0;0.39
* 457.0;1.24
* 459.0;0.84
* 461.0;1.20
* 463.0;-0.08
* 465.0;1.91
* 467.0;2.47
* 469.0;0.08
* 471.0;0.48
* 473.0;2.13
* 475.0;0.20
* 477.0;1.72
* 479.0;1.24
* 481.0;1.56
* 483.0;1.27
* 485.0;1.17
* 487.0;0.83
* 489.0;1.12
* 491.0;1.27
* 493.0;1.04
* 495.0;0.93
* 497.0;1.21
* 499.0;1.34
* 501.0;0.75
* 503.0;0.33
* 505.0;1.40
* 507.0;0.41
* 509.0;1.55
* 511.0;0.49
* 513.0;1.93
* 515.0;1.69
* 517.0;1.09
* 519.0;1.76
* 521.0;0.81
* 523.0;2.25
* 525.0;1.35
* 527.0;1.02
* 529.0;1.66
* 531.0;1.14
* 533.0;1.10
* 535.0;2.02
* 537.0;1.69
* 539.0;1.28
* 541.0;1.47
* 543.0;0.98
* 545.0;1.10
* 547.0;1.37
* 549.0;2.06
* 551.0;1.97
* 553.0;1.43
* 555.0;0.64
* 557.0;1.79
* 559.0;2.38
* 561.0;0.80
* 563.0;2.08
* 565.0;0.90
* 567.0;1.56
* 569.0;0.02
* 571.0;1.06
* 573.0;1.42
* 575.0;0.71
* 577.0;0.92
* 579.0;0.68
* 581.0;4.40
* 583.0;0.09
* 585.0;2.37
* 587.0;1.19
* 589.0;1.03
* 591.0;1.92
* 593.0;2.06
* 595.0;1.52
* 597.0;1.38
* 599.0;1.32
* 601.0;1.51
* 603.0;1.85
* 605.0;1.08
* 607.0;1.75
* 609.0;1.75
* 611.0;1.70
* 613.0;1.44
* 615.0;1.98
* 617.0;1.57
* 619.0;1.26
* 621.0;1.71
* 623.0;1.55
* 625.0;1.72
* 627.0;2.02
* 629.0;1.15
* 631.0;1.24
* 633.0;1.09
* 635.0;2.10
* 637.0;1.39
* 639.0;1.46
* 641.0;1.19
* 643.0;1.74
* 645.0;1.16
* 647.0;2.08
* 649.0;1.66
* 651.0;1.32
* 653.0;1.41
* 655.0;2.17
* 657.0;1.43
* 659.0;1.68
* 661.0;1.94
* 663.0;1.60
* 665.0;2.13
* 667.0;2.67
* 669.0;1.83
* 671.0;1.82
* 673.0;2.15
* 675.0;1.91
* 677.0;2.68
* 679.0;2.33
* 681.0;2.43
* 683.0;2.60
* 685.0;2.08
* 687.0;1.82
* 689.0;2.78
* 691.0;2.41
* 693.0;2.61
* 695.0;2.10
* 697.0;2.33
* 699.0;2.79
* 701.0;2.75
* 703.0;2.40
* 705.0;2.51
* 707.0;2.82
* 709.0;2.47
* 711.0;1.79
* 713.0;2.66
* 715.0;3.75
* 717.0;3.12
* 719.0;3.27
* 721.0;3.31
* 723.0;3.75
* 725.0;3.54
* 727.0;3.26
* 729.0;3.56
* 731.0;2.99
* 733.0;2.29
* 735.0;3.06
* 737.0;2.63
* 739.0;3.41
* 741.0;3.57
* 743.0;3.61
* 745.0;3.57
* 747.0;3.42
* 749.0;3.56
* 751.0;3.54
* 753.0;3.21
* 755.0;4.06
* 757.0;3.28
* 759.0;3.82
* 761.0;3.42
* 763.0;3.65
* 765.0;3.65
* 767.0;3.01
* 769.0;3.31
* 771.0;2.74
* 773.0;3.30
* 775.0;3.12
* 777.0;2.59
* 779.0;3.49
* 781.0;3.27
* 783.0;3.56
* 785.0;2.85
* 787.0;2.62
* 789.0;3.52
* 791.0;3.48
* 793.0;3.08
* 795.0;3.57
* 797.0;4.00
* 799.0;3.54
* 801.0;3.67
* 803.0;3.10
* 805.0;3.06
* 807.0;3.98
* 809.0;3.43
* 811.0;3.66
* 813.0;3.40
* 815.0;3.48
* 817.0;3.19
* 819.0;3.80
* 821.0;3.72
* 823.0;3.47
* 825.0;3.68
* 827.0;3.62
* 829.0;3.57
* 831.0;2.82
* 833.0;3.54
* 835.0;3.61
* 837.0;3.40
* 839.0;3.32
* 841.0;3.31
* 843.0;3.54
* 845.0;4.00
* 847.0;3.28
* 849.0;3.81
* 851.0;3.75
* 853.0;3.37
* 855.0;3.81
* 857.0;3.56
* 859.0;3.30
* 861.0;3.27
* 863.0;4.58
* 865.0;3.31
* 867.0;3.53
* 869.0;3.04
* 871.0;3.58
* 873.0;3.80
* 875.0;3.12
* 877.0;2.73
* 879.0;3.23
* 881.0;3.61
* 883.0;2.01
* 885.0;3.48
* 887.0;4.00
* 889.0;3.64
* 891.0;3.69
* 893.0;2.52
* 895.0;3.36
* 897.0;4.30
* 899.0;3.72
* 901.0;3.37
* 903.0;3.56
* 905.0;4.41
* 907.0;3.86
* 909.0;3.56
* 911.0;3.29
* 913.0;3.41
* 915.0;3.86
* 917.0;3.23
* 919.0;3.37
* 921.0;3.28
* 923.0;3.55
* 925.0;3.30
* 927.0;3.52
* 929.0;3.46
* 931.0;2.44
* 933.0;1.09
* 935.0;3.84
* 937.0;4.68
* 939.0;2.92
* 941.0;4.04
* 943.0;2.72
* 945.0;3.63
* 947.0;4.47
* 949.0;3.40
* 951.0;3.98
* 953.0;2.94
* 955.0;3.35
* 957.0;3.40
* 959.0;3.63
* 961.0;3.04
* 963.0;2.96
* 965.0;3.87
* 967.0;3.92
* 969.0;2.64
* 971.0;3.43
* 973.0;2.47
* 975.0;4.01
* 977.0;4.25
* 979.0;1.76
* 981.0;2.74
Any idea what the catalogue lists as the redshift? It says 0.790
